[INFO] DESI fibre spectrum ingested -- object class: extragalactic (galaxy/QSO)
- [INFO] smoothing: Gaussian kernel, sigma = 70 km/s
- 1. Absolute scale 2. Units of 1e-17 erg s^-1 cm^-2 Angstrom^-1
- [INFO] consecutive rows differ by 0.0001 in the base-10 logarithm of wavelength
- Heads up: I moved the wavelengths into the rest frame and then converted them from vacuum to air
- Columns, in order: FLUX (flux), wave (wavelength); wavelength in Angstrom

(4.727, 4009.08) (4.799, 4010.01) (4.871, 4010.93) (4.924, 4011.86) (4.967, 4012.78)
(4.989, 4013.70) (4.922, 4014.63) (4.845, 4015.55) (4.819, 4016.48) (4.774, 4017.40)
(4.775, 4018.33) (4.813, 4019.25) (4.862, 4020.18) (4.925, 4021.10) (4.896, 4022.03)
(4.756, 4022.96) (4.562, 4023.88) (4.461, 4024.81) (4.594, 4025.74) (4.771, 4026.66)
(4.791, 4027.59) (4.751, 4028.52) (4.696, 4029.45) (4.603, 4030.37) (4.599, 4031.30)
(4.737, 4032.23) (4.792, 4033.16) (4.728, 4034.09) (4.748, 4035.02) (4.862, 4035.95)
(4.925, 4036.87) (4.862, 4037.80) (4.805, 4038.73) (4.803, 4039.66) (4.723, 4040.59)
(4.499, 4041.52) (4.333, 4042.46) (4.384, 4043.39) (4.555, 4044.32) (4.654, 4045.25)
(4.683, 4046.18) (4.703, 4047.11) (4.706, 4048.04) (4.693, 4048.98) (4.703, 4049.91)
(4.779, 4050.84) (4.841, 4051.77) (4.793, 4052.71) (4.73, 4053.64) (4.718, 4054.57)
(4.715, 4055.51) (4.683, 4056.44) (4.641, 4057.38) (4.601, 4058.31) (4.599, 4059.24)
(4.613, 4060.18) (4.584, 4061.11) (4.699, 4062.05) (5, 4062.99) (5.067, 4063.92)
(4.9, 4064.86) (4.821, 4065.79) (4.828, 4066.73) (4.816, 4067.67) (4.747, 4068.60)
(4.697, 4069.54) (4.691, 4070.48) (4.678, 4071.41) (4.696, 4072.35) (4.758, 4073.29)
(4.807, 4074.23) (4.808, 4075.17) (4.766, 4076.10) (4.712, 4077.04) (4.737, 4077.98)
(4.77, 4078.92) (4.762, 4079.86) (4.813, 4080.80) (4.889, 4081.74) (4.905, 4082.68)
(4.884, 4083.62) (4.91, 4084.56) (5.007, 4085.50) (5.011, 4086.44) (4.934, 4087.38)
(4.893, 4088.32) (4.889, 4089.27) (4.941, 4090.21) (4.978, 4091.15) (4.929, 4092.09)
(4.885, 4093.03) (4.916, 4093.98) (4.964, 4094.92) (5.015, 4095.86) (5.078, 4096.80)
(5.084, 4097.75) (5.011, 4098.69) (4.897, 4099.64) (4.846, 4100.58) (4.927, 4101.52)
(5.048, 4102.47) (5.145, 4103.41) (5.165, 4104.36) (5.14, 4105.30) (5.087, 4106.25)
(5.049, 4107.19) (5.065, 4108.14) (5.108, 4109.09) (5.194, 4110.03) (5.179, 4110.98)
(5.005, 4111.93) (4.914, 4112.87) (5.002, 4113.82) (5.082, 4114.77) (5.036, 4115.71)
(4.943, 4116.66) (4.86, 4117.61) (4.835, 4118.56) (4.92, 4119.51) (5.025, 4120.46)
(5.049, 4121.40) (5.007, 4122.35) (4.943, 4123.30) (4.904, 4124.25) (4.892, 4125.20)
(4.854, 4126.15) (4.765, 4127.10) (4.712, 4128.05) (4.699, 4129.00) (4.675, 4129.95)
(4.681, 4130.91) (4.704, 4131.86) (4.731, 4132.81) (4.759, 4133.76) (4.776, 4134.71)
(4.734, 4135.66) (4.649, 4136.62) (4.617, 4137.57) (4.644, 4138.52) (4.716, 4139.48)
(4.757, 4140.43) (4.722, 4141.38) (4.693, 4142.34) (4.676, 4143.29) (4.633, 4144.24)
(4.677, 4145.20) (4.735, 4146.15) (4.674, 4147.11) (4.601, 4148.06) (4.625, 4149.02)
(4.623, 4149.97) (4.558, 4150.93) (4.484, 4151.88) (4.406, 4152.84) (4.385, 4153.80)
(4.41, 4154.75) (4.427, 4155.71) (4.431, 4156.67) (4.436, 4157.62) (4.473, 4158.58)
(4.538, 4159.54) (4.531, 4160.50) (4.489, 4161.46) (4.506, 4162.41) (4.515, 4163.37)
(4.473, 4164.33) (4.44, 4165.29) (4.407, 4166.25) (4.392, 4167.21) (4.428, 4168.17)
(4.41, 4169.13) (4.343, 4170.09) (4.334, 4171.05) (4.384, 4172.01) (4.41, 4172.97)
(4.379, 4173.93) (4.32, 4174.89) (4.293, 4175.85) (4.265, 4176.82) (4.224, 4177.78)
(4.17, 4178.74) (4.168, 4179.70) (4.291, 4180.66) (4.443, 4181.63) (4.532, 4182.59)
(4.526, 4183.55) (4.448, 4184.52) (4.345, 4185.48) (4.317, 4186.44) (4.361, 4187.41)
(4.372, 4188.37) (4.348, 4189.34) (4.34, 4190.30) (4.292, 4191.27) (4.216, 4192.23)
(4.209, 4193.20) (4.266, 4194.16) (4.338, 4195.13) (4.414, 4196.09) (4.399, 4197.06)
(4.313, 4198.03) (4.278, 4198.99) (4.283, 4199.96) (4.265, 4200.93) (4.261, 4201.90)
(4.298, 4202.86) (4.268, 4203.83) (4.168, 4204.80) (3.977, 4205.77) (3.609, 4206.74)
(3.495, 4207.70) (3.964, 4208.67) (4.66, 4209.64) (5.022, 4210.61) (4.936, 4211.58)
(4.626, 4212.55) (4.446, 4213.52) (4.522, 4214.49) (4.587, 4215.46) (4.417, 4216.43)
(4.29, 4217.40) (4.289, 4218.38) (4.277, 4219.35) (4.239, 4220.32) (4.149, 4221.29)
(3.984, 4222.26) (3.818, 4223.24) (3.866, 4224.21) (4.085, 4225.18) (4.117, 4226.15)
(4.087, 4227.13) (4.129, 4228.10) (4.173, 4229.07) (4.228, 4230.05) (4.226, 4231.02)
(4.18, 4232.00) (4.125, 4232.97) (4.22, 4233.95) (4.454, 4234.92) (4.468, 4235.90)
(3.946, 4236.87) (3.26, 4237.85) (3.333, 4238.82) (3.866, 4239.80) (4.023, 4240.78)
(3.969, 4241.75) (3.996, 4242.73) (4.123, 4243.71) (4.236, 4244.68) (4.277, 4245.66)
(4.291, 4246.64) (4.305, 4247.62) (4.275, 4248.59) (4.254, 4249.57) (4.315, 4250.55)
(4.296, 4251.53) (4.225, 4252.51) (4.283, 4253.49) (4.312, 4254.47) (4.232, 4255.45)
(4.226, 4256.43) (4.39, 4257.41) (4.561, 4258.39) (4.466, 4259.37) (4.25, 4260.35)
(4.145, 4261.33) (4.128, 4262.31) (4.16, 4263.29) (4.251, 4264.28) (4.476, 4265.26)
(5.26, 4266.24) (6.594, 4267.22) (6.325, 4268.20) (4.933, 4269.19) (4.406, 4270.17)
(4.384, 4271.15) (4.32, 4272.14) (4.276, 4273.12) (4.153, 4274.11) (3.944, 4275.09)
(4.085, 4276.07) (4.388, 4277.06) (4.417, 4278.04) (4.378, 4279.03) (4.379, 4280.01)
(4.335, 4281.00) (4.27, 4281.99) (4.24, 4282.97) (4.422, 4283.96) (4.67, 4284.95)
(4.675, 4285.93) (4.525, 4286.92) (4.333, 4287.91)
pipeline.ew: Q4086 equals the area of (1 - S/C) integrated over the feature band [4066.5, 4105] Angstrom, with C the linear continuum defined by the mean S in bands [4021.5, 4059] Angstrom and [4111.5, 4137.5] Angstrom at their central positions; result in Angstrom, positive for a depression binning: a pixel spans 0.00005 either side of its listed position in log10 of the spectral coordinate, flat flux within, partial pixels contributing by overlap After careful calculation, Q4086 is -0.8 Angstrom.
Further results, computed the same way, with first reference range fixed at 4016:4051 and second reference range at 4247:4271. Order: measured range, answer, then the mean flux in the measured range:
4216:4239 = 2.3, 4.11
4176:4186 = 0.6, 4.34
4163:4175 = 0.5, 4.4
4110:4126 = -1.1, 4.98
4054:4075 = -0.2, 4.74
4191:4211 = 1.5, 4.23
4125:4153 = -0.3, 4.68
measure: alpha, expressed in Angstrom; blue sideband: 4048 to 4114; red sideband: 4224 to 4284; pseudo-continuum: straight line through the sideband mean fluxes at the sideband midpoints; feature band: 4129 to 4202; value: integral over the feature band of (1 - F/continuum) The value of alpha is 2.0 Angstrom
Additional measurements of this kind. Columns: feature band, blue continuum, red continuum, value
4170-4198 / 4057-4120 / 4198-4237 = 0.48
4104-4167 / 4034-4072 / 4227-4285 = -2.55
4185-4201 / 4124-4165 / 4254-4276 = 0.96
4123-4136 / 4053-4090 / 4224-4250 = -0.64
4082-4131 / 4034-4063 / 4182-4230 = -4.54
